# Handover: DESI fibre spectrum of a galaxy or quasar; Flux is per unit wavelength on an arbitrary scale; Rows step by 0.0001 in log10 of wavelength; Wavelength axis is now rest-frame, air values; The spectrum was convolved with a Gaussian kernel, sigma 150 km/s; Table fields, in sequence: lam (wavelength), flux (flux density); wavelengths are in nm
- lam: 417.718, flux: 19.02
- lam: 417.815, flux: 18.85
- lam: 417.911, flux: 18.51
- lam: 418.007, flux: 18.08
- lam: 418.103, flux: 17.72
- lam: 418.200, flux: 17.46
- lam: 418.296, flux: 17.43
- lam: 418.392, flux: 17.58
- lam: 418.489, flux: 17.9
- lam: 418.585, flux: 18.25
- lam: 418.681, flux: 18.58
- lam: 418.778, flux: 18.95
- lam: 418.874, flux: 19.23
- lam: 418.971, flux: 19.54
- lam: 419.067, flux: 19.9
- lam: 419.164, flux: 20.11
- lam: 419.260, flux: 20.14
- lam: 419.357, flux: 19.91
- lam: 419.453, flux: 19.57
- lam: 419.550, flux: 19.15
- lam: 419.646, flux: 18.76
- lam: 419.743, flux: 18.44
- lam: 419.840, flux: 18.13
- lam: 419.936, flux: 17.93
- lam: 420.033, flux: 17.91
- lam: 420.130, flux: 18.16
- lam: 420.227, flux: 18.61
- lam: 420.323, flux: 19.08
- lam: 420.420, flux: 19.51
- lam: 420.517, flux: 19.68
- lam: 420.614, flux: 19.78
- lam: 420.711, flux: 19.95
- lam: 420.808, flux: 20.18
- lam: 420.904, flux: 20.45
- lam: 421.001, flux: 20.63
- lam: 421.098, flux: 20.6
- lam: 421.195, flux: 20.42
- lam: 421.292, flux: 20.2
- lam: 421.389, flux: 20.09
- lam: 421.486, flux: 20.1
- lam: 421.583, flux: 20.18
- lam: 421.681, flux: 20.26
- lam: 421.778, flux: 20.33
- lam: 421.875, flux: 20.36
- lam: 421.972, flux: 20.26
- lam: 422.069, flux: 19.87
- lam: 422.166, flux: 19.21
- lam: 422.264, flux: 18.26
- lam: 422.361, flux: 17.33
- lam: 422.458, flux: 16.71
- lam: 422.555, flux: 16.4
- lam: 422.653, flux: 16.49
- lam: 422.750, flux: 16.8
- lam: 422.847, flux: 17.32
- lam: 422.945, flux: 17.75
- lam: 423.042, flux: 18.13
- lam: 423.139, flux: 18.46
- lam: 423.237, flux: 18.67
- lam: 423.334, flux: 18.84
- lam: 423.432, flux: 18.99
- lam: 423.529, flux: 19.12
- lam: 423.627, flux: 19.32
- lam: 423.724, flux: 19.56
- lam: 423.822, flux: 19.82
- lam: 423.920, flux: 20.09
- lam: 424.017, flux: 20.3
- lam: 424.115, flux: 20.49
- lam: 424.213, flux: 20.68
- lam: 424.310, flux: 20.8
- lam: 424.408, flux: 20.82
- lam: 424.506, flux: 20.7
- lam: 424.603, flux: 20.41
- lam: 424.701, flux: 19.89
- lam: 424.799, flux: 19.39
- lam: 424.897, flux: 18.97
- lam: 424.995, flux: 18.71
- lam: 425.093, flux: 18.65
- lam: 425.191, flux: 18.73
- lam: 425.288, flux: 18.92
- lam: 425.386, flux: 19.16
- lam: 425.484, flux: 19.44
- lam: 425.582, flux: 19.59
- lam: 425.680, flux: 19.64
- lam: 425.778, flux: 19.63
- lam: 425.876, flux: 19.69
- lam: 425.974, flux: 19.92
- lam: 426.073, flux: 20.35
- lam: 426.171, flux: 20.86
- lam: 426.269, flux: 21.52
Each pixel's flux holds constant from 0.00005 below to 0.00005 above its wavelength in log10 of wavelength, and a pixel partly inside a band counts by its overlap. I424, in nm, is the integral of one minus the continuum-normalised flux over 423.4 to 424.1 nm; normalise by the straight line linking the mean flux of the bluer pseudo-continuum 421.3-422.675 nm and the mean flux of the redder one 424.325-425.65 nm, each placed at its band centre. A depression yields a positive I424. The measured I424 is -0.01 nm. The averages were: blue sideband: 19.1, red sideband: 19.5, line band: 19.7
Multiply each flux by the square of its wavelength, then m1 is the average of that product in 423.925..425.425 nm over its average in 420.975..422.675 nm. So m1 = 1.04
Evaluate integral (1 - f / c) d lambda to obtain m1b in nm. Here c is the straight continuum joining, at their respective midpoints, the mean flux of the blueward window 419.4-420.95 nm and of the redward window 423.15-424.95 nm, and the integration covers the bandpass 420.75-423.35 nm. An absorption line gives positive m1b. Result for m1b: 0.05 nm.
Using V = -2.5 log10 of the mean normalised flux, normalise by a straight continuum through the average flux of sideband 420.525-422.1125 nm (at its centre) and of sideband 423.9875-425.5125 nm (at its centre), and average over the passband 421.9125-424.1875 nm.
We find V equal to 0.075 mag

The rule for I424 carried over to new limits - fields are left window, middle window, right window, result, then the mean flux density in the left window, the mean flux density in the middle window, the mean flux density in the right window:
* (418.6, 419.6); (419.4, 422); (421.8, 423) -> -0.11 nm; 19.5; 19.6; 18.1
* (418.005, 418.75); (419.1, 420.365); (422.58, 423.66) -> -0.07 nm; 17.9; 18.9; 18.1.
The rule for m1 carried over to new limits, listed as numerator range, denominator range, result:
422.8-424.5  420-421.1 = 1.01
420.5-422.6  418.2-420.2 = 1.06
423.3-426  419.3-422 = 1.02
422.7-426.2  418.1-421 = 1.05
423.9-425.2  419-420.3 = 1.07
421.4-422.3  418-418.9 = 1.12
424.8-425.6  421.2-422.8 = 1.02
